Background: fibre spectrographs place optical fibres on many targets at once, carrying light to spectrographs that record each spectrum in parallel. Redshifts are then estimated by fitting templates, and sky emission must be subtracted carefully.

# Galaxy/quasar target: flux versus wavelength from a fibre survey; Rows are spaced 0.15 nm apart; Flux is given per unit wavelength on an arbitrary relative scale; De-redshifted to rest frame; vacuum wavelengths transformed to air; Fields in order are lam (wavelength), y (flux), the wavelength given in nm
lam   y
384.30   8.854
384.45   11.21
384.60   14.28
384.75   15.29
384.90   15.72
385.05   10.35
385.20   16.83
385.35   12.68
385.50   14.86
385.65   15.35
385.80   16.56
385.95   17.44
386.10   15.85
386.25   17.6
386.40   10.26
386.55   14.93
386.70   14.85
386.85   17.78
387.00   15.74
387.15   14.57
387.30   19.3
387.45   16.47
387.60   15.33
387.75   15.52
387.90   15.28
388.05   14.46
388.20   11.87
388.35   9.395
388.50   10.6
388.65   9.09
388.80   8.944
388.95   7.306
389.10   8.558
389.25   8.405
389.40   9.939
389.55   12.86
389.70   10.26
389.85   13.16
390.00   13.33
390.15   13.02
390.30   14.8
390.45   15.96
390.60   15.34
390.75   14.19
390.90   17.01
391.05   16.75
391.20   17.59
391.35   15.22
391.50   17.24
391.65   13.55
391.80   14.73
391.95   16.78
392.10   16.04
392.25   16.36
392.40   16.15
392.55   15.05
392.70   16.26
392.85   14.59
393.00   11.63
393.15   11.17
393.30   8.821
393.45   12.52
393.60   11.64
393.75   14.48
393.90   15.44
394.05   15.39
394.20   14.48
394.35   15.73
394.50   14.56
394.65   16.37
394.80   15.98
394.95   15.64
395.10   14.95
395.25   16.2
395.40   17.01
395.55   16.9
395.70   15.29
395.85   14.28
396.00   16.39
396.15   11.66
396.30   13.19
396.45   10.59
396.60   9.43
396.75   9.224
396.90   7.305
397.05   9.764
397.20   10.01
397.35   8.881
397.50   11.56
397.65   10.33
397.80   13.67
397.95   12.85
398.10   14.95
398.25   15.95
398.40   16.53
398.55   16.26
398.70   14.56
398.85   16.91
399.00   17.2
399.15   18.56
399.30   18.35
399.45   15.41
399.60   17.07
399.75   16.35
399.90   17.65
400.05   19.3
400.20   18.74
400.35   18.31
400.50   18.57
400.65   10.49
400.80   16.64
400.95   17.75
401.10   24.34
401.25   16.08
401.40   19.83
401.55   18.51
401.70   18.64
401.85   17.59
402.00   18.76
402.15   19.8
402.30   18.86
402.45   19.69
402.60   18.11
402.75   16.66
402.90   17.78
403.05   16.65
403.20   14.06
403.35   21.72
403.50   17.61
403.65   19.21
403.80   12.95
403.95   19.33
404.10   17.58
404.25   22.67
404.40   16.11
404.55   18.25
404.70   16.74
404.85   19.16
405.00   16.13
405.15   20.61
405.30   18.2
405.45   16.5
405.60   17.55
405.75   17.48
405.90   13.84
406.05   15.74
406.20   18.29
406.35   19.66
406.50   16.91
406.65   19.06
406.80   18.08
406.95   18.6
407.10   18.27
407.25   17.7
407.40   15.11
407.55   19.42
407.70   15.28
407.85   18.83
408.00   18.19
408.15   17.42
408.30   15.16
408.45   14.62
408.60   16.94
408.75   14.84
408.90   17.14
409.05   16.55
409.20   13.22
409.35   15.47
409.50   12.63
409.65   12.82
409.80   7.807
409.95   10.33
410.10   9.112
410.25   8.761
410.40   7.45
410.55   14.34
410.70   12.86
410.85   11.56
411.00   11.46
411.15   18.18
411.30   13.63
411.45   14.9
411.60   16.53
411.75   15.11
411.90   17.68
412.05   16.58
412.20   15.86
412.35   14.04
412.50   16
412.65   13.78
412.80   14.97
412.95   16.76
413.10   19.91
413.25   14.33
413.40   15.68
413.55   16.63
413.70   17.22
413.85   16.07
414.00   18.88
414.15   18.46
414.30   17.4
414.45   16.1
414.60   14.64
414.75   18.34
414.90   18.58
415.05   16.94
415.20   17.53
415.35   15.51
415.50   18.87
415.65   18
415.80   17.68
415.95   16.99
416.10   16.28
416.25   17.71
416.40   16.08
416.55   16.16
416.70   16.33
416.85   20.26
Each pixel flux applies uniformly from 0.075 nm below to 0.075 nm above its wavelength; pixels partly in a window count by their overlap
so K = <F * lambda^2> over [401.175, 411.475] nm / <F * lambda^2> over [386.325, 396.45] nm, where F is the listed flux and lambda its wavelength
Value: 1.25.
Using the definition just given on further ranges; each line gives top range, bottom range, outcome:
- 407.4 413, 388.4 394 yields 1.19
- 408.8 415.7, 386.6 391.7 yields 1.24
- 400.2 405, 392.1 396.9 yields 1.34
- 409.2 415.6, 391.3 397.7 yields 1.20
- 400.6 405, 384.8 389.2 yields 1.40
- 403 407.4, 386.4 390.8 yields 1.47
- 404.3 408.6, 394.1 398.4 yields 1.37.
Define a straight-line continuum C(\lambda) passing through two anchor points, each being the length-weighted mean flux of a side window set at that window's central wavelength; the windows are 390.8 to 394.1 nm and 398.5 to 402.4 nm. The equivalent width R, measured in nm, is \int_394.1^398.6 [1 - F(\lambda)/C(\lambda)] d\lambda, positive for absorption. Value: 0.73 nm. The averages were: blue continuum 14.7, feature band 13.5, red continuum 17.7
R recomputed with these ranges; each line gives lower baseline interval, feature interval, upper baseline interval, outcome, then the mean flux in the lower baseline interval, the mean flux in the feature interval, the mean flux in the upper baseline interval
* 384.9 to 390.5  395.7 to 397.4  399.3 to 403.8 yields 0.530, 13.5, 11.2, 17.9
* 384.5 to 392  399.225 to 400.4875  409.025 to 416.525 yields -0.266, 14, 17.7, 15.2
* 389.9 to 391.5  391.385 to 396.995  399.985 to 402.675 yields 0.749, 15.4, 14.1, 18.3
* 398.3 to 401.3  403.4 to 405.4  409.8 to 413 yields -0.285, 17.3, 18.1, 13.6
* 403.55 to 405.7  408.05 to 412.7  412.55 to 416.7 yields 0.892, 17.9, 14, 16.9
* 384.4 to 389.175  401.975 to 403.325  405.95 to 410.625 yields -0.273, 13.9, 17.9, 15.3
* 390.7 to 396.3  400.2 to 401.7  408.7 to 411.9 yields -0.398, 15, 17.9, 13.2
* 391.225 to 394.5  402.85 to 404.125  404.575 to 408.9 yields -0.059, 14.5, 17.4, 17.3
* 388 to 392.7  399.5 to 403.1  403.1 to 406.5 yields -0.295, 13.4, 18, 17.7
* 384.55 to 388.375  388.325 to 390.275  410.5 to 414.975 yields 0.594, 15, 10.5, 15.9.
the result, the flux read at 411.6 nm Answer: 16.53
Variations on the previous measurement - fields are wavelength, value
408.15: 17.42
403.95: 19.33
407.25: 17.7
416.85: 20.26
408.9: 17.14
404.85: 19.16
